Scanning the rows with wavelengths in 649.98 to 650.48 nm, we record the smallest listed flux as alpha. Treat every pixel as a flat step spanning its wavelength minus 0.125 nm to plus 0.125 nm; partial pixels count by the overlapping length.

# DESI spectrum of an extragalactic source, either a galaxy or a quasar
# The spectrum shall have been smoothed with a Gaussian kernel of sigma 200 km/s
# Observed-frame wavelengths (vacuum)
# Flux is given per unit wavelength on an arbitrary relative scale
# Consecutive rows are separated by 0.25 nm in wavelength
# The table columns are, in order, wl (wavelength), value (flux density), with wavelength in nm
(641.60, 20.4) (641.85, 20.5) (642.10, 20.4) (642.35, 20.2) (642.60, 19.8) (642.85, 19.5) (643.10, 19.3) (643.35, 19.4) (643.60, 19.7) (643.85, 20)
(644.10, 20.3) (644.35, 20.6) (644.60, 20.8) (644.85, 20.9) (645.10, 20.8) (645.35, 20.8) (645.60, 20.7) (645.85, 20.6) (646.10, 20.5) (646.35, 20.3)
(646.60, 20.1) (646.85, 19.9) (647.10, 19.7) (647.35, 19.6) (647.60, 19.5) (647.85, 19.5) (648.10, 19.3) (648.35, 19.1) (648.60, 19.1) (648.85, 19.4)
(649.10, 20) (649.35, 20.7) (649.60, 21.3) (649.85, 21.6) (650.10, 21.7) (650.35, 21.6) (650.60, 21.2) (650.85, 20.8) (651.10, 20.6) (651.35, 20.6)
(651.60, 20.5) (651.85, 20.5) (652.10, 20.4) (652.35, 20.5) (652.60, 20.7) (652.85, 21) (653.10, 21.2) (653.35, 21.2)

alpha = 21.6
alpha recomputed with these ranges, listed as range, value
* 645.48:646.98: 19.9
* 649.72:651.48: 20.6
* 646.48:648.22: 19.3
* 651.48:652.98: 20.4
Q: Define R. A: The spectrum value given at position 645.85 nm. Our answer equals 20.6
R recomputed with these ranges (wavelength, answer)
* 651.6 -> 20.5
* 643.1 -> 19.3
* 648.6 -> 19.1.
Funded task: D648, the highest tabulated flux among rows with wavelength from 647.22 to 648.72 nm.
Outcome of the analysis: 19.6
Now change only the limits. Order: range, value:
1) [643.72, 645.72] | 20.9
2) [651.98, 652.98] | 21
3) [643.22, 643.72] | 19.7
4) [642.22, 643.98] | 20.2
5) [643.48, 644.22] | 20.3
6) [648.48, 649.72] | 21.3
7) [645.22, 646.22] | 20.8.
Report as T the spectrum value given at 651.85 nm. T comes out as 20.5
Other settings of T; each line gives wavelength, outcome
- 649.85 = 21.6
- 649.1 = 20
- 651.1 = 20.6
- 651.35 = 20.6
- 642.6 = 19.8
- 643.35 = 19.4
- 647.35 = 19.6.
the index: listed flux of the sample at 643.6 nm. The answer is 19.7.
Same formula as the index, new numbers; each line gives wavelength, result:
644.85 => 20.9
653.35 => 21.2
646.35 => 20.3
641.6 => 20.4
